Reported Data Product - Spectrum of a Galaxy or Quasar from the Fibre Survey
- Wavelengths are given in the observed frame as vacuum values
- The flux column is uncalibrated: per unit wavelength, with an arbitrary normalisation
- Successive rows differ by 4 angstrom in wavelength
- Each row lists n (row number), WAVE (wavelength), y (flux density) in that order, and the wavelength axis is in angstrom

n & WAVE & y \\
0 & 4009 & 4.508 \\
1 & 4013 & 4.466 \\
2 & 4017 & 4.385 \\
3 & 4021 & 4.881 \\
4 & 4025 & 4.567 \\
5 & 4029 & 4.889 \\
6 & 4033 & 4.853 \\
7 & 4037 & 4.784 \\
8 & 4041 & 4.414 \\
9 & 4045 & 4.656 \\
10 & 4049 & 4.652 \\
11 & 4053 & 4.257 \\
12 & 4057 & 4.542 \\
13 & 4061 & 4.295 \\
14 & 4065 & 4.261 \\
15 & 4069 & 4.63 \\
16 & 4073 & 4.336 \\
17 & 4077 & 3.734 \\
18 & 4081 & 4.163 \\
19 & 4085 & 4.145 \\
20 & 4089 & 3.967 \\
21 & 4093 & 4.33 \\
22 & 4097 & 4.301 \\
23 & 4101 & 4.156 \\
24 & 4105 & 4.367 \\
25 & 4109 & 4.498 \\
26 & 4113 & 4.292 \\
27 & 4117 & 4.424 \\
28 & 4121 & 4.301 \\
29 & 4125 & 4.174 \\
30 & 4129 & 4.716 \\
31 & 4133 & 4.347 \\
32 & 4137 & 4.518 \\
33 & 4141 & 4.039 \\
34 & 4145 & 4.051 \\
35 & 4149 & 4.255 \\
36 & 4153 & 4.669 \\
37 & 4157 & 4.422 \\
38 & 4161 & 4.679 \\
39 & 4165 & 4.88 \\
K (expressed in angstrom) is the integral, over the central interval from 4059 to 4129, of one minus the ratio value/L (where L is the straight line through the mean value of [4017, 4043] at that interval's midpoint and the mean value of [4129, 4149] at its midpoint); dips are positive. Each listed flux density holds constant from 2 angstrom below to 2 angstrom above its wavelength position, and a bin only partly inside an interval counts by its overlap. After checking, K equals 2.9 angstrom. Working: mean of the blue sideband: 4.7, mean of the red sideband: 4.29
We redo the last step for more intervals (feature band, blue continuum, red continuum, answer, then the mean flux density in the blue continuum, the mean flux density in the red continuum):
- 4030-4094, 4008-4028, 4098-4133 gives 1.4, 4.58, 4.36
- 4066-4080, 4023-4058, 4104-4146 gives 0.9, 4.63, 4.35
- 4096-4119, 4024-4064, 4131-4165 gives 0.7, 4.58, 4.4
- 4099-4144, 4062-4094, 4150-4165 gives 0.8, 4.19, 4.61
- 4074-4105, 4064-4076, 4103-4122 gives 1.7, 4.37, 4.38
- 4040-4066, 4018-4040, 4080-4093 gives 0.3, 4.76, 4.12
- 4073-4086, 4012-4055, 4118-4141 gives 1.3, 4.62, 4.38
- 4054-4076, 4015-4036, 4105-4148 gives 0.9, 4.72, 4.34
